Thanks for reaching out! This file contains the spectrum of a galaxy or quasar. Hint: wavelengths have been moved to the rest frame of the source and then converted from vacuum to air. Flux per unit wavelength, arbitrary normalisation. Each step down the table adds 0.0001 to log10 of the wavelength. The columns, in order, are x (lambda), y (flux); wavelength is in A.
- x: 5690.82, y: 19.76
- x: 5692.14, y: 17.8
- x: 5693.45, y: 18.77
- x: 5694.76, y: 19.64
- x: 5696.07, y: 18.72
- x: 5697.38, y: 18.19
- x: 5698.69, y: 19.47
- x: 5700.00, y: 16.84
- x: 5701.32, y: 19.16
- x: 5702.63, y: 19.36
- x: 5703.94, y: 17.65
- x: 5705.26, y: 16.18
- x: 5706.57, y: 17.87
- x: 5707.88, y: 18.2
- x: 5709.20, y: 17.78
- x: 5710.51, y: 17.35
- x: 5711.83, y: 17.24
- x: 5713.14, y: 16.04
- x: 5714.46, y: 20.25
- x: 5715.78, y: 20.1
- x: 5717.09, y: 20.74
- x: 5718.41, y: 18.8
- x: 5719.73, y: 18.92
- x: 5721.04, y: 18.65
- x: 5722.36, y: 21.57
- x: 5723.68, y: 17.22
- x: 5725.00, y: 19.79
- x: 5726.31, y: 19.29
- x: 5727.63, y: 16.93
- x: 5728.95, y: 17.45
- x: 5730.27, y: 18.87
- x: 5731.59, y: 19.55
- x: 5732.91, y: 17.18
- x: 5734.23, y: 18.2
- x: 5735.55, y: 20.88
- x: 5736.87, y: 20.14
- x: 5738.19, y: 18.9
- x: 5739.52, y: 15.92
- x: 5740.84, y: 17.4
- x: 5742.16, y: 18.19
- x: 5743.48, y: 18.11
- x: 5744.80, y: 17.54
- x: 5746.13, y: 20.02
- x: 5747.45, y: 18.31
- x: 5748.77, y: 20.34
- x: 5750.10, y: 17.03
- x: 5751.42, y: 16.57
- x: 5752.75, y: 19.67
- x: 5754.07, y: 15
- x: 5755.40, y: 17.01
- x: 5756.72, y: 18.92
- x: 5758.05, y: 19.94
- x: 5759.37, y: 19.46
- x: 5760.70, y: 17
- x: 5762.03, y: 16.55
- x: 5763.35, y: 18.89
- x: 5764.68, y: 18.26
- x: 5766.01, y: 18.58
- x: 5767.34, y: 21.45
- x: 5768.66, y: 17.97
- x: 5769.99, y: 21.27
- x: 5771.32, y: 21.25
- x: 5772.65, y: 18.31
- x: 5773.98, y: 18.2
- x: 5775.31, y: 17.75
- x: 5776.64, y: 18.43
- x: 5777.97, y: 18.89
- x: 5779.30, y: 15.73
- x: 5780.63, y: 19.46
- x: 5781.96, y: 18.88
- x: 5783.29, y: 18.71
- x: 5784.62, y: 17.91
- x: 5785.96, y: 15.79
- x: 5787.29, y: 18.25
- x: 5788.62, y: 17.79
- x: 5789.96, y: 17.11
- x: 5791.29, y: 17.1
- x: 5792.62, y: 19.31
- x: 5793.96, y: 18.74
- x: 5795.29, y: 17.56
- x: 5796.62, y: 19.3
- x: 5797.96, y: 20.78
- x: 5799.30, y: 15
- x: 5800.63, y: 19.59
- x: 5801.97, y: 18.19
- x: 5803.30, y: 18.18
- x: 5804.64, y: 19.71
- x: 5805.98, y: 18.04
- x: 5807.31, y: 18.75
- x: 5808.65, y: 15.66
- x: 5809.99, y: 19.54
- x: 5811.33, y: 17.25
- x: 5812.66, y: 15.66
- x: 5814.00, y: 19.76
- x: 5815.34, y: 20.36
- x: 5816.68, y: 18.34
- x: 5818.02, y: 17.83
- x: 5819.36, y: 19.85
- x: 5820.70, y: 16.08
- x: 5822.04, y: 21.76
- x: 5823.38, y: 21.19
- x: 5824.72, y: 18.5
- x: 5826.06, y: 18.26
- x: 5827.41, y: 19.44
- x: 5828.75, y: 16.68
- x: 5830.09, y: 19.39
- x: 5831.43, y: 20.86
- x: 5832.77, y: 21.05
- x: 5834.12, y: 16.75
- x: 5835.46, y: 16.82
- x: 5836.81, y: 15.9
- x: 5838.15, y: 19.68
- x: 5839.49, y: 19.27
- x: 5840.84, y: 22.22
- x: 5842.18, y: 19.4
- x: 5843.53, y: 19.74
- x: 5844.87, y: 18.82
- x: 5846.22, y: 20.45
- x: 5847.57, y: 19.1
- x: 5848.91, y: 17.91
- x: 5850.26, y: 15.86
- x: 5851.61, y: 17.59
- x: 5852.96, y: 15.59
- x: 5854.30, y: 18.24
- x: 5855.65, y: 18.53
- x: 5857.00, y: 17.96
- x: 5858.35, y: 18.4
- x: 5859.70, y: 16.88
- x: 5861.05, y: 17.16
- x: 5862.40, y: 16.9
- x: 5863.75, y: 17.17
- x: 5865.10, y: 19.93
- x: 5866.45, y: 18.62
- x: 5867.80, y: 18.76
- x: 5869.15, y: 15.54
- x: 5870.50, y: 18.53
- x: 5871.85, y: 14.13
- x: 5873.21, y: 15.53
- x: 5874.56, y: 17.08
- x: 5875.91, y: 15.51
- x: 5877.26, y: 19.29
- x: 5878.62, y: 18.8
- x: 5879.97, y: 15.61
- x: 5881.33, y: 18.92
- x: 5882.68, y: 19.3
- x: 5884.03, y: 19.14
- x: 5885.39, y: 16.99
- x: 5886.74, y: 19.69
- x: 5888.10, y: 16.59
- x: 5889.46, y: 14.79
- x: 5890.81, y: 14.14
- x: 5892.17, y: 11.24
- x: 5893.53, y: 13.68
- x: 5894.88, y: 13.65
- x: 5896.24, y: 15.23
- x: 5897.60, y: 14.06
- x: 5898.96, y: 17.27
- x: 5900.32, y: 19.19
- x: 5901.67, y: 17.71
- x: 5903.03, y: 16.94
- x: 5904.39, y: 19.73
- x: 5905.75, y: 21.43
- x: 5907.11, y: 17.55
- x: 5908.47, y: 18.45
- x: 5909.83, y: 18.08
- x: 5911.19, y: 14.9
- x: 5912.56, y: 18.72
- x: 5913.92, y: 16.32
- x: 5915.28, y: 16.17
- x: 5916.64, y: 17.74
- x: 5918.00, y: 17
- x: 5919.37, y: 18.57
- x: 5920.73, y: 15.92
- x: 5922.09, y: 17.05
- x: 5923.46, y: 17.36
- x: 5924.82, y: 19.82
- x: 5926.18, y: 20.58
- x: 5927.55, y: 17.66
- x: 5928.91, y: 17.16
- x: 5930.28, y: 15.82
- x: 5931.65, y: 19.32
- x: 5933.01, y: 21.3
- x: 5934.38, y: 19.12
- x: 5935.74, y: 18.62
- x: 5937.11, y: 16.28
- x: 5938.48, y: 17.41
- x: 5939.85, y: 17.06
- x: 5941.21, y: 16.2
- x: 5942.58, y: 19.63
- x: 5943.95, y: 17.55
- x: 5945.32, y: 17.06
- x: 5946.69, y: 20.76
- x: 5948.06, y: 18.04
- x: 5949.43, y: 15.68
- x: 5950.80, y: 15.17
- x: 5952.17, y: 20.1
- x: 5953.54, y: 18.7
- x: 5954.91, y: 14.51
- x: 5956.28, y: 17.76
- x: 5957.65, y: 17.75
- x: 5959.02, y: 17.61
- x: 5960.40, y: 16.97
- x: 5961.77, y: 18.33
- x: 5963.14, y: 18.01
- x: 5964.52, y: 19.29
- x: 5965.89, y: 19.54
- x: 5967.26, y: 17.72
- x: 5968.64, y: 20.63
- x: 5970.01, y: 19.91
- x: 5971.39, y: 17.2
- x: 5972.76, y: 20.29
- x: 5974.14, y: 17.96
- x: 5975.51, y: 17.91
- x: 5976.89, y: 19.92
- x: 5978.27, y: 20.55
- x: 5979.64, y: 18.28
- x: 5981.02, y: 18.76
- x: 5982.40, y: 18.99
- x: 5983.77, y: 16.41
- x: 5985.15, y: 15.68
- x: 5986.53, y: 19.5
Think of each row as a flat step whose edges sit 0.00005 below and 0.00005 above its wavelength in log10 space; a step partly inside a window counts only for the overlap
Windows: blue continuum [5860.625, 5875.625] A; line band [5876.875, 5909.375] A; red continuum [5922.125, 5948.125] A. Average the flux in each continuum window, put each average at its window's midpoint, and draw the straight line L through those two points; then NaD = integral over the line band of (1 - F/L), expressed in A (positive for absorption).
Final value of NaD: 1.0 A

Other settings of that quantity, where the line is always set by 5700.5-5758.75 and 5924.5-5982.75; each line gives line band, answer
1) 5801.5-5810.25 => 0.1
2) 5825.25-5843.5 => -0.6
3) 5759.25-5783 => -0.4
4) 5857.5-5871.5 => 0.5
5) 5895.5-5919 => 1.1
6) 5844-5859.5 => 0.3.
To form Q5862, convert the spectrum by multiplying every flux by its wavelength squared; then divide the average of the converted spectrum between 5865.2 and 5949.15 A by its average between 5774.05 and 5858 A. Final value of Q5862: 0.97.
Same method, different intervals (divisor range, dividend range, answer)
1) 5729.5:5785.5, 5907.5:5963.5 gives 1.02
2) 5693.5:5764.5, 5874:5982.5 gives 1.03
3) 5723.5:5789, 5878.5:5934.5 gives 0.99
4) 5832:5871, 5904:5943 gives 1.01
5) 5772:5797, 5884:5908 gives 0.95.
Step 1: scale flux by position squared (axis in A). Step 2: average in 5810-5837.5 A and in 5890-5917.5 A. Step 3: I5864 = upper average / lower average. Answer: 0.9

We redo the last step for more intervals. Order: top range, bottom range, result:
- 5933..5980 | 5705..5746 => 1.07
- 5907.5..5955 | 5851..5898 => 1.07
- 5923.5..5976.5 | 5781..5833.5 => 1.03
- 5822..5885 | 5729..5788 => 1.02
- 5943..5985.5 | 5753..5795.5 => 1.06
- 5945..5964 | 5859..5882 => 1.05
